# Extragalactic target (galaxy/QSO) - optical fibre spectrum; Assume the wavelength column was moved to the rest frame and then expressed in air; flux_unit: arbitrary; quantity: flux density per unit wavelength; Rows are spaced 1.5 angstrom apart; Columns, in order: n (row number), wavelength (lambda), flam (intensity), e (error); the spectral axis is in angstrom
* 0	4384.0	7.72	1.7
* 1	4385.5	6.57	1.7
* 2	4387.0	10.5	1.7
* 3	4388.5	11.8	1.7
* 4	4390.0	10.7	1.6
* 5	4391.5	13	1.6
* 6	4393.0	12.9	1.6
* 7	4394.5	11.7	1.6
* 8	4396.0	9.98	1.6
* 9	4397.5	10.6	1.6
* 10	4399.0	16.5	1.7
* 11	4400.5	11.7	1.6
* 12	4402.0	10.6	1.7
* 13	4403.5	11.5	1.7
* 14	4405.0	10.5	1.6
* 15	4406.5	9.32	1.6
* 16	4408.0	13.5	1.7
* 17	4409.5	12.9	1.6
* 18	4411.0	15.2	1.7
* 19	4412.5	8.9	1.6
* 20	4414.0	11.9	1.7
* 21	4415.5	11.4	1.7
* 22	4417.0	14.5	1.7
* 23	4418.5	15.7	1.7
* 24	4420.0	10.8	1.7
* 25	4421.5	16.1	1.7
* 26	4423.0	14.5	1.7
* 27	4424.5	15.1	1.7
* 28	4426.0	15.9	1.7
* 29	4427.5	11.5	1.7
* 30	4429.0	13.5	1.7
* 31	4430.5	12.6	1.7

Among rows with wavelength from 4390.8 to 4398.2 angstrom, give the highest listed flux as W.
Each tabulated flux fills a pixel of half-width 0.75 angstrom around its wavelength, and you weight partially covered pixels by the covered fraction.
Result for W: 13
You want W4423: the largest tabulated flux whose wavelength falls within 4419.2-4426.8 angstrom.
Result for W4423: 16.1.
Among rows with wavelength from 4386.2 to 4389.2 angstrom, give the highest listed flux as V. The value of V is 11.8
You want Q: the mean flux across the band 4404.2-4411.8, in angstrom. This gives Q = 12.3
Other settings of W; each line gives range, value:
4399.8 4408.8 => 13.5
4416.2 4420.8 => 15.7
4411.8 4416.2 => 11.9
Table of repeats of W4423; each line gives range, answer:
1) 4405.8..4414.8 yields 15.2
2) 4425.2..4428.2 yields 15.9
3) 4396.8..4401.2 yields 16.5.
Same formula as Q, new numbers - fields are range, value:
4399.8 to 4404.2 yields 11.3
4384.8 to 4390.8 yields 9.95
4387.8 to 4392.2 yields 11.8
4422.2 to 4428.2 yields 14.3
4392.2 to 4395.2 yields 12.3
